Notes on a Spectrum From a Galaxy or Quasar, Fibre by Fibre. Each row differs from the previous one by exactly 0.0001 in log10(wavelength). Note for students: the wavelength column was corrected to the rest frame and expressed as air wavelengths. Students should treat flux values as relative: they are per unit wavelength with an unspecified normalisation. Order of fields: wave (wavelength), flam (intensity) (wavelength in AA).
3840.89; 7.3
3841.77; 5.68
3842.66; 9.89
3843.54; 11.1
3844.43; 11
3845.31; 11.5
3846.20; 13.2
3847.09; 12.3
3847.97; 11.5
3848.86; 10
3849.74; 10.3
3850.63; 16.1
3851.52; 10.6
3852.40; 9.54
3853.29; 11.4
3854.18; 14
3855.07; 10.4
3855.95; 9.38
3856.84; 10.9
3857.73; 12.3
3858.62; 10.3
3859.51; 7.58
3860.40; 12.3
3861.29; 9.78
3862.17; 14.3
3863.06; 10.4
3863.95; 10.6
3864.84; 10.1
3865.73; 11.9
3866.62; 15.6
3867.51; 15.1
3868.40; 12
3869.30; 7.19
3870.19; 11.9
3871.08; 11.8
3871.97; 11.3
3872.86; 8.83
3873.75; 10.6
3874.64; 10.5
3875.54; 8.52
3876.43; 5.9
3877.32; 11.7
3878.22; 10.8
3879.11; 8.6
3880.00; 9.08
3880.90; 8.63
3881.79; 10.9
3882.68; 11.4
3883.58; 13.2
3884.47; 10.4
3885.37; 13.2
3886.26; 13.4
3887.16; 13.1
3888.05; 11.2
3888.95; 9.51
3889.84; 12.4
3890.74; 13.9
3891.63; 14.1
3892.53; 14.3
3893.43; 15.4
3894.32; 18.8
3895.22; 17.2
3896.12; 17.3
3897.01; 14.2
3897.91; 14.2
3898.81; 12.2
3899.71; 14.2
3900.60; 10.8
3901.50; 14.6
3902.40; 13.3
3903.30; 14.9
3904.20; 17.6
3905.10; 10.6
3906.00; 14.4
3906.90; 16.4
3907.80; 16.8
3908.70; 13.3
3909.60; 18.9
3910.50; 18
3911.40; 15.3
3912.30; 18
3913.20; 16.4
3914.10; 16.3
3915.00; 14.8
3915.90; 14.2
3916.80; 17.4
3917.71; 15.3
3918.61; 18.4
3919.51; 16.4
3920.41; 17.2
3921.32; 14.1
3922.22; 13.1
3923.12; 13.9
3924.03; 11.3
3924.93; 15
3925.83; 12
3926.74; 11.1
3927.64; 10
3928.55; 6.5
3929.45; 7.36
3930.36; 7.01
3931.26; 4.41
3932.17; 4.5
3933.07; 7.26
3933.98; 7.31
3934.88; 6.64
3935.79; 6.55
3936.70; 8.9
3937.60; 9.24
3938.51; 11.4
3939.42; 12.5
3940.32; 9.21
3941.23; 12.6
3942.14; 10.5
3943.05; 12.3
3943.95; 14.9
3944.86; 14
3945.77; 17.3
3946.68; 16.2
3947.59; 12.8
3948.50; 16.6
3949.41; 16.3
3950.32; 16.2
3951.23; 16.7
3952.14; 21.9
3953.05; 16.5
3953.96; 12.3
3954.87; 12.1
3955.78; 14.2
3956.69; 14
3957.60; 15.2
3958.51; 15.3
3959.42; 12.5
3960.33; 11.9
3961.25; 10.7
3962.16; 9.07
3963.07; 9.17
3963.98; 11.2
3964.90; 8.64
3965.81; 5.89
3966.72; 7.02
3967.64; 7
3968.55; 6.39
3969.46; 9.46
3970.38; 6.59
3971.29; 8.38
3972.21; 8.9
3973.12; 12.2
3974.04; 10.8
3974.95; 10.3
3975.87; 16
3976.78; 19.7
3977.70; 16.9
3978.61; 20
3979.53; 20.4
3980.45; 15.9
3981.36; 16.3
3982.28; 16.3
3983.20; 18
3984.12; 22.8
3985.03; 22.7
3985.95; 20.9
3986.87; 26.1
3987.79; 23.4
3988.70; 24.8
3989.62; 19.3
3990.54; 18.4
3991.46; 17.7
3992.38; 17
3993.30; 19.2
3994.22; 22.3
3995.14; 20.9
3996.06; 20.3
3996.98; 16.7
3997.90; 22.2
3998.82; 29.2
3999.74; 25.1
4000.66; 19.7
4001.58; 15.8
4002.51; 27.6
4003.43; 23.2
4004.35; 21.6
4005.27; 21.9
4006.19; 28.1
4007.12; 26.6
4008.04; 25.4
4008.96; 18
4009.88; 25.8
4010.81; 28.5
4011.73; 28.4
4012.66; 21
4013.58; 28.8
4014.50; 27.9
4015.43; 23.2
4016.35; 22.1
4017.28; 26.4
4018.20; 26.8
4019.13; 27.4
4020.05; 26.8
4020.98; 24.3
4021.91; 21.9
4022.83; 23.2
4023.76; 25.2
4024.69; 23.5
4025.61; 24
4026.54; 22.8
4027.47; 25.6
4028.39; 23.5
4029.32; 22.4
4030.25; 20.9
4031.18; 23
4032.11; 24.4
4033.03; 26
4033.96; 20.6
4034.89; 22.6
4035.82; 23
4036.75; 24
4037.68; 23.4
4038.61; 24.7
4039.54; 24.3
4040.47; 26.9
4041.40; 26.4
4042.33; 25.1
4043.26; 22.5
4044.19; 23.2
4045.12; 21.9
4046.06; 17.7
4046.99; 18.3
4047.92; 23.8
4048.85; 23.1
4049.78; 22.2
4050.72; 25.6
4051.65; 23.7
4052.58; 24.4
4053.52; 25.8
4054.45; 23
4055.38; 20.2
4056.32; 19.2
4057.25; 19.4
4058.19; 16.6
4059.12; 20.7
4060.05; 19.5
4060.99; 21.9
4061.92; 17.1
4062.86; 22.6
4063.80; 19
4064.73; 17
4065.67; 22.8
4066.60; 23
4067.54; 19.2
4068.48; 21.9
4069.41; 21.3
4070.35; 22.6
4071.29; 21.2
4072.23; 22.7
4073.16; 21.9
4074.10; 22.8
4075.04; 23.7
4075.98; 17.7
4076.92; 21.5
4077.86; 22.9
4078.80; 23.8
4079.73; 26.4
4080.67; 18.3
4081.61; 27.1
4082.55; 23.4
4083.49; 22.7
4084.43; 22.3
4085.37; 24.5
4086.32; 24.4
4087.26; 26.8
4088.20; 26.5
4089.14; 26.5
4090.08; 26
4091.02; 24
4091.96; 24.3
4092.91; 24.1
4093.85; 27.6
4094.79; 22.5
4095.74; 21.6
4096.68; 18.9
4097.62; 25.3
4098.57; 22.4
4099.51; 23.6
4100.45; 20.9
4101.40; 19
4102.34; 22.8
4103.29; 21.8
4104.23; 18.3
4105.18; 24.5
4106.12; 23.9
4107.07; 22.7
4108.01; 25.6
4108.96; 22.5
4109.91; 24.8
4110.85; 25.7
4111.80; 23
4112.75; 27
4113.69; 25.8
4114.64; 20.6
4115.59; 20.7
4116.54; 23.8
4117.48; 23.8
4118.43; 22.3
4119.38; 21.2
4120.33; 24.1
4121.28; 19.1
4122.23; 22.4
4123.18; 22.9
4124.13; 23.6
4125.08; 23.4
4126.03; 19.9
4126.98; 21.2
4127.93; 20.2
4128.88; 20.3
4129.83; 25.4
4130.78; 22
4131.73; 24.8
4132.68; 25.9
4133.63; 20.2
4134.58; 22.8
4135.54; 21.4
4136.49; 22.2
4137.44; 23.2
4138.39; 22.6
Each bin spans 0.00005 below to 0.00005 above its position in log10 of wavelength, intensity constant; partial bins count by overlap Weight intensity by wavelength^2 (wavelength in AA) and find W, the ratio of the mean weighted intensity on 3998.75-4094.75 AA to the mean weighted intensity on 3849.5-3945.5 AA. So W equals 2.05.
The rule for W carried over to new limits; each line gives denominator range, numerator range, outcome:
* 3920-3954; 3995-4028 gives 2.10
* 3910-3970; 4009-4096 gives 1.99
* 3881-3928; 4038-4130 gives 1.73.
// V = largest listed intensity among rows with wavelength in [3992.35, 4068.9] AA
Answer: 29.2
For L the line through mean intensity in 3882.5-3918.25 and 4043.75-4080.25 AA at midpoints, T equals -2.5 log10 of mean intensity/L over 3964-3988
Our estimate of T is 0.243 mag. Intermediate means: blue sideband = 14.6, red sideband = 21.6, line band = 14.4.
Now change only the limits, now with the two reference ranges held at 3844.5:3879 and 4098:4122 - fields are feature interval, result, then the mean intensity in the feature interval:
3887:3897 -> -0.15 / 14.3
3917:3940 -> 0.30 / 10.8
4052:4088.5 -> -0.05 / 22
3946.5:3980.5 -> 0.23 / 12.9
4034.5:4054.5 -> -0.19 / 23.4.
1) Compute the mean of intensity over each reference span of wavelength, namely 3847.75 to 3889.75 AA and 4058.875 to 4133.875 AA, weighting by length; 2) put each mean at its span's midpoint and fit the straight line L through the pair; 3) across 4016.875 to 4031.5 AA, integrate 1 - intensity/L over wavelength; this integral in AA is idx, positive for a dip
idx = -4.1 AA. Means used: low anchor 11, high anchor 22.7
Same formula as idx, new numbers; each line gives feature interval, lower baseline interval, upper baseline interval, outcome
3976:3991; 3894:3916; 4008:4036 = 0.9 AA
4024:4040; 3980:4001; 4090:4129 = -1.5 AA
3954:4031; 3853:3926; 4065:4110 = -2.7 AA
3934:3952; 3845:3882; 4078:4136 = 2.7 AA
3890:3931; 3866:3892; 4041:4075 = -4.3 AA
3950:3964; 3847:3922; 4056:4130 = 2.1 AA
